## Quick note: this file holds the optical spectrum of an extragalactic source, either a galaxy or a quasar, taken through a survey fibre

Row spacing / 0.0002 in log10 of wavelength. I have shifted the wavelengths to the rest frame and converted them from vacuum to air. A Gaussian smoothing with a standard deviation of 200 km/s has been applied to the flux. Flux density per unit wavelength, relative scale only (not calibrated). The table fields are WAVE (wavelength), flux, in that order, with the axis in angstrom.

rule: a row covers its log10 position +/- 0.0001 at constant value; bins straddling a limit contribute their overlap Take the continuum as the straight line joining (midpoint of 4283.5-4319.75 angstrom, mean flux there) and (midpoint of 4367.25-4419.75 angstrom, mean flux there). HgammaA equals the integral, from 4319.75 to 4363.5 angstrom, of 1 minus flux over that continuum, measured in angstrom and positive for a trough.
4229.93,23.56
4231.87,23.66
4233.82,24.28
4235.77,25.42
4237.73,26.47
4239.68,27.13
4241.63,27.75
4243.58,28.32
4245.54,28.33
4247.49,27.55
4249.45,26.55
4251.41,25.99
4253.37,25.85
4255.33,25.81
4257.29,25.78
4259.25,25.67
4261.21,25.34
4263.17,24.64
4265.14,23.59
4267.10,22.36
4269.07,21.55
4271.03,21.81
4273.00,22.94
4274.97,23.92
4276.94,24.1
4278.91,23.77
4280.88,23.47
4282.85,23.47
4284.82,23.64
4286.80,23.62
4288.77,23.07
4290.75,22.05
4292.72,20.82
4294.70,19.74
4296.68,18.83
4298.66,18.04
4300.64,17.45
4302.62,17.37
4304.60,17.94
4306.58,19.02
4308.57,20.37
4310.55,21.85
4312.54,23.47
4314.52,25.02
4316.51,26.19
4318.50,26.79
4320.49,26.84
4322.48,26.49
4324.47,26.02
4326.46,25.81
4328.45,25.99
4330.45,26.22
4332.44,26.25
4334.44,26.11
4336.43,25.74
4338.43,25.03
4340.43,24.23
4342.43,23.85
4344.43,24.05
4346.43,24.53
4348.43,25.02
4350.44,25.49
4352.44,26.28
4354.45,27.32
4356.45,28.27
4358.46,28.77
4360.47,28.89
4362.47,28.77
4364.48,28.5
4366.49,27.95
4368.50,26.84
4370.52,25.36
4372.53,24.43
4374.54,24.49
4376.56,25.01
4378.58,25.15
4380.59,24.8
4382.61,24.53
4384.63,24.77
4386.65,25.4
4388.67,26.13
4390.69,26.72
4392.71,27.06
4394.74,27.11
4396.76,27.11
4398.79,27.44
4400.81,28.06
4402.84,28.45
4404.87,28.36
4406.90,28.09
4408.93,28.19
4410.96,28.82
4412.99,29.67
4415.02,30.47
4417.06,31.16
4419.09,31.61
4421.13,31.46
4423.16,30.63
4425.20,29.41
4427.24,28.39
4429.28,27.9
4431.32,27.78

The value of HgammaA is -4.2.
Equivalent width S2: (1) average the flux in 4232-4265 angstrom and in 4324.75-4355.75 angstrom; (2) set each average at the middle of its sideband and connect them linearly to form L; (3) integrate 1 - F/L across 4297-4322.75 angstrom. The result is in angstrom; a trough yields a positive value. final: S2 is 3.9 angstrom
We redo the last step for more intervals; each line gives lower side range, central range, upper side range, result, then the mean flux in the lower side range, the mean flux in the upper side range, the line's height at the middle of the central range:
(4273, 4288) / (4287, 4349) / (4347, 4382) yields 4.30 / 23.7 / 26.5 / 24.9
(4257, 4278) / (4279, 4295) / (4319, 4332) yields 1.23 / 23.7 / 26.3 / 24.6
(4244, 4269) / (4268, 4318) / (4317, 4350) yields 7.34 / 25.5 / 25.6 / 25.5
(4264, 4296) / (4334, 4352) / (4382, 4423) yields 0.42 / 22.7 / 28.1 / 25.5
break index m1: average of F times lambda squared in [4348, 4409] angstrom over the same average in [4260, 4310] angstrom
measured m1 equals 1.3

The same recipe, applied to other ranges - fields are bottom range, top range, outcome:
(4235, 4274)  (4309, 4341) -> 1.03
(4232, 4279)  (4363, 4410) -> 1.12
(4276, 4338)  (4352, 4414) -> 1.21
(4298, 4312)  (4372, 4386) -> 1.35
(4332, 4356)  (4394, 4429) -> 1.18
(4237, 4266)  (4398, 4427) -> 1.20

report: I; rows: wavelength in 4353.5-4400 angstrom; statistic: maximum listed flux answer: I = 28.89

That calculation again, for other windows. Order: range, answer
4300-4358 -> 28.27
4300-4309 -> 20.37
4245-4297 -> 28.33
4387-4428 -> 31.61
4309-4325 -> 26.84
